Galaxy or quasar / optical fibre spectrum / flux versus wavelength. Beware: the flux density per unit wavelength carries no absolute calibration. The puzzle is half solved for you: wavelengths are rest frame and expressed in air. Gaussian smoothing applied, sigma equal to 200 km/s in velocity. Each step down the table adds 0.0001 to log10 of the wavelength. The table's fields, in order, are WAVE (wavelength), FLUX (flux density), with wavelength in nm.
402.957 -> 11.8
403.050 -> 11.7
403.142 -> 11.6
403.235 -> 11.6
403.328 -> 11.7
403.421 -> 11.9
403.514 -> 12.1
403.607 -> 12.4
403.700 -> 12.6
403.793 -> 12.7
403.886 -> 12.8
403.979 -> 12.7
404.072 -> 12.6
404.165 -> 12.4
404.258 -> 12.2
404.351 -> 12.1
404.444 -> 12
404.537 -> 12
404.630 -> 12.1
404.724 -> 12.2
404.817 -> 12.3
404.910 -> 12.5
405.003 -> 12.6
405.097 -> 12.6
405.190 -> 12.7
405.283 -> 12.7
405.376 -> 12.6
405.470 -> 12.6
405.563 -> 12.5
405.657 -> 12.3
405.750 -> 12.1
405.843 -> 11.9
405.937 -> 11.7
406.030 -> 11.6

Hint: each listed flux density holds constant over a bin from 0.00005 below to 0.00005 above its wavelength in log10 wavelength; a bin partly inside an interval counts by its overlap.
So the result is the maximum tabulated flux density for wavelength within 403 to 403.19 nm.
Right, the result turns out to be 11.7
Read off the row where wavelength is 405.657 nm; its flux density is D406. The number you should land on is 12.3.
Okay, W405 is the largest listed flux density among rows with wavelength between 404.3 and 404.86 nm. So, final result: 12.3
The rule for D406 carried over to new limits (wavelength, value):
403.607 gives 12.4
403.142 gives 11.6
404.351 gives 12.1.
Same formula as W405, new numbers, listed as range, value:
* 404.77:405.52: 12.7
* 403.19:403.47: 11.9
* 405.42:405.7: 12.6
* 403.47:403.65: 12.4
